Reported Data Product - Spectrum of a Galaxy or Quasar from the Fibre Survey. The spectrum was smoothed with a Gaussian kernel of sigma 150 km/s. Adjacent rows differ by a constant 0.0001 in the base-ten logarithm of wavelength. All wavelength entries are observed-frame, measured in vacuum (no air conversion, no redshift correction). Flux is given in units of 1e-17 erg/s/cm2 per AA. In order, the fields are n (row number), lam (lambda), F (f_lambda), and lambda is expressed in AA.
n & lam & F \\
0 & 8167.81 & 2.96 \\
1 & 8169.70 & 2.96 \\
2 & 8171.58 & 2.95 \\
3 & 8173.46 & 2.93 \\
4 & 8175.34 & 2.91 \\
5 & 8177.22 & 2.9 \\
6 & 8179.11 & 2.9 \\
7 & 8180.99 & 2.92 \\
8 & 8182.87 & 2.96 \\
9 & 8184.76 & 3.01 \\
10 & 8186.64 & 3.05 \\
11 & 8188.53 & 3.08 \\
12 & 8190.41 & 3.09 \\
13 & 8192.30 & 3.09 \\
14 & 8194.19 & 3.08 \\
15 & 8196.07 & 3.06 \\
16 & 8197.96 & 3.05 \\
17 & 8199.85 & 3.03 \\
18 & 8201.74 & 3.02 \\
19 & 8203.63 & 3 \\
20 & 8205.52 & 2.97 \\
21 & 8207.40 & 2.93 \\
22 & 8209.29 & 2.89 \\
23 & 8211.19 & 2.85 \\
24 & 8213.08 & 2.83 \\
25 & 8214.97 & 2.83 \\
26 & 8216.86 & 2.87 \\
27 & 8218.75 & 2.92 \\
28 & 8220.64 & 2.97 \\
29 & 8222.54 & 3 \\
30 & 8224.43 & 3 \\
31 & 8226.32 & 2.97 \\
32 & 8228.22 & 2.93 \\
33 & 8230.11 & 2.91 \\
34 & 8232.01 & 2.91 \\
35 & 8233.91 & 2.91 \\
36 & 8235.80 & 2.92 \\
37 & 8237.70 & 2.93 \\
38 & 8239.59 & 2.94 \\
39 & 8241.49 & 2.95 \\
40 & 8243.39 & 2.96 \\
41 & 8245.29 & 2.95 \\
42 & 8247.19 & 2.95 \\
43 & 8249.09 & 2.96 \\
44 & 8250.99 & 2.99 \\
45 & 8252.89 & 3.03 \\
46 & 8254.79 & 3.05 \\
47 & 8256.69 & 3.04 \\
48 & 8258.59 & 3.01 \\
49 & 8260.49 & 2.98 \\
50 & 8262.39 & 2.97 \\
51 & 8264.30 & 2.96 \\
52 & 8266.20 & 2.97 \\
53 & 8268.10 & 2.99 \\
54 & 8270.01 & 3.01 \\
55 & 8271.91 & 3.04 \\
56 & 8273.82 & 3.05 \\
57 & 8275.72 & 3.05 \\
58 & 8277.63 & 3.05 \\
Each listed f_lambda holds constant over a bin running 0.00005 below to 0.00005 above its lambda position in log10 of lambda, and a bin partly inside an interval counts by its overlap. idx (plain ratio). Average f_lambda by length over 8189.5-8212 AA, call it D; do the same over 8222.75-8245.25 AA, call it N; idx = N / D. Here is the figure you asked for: 0.98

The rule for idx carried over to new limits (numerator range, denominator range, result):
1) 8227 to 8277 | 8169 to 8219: 1.00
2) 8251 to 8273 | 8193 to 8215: 1.01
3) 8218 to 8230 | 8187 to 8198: 0.96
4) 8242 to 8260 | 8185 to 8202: 0.98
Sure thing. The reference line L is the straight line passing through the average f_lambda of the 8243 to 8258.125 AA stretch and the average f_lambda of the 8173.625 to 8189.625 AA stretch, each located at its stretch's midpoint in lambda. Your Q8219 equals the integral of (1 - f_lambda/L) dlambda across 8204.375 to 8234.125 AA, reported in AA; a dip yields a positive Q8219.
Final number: 0.6 AA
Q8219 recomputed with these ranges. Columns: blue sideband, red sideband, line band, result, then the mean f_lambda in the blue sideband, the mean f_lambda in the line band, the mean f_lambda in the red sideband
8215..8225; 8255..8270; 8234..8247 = 0.1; 2.94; 2.94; 2.99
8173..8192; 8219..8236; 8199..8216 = 0.2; 2.98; 2.93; 2.95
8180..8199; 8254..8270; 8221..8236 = 0.3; 3.04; 2.95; 3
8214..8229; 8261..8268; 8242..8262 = -0.2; 2.94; 2.99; 2.97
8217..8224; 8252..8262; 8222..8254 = 0.4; 2.96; 2.95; 3.02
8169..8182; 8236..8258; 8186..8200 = -0.6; 2.93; 3.07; 2.98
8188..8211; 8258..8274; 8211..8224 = 0.5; 3.02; 2.9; 2.99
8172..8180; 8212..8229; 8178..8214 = -0.9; 2.91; 2.99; 2.92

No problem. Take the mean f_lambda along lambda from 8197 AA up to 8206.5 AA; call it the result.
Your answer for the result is 3.01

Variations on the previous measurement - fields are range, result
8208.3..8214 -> 2.85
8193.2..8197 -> 3.07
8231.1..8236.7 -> 2.91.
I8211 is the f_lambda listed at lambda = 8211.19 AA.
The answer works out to 2.85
